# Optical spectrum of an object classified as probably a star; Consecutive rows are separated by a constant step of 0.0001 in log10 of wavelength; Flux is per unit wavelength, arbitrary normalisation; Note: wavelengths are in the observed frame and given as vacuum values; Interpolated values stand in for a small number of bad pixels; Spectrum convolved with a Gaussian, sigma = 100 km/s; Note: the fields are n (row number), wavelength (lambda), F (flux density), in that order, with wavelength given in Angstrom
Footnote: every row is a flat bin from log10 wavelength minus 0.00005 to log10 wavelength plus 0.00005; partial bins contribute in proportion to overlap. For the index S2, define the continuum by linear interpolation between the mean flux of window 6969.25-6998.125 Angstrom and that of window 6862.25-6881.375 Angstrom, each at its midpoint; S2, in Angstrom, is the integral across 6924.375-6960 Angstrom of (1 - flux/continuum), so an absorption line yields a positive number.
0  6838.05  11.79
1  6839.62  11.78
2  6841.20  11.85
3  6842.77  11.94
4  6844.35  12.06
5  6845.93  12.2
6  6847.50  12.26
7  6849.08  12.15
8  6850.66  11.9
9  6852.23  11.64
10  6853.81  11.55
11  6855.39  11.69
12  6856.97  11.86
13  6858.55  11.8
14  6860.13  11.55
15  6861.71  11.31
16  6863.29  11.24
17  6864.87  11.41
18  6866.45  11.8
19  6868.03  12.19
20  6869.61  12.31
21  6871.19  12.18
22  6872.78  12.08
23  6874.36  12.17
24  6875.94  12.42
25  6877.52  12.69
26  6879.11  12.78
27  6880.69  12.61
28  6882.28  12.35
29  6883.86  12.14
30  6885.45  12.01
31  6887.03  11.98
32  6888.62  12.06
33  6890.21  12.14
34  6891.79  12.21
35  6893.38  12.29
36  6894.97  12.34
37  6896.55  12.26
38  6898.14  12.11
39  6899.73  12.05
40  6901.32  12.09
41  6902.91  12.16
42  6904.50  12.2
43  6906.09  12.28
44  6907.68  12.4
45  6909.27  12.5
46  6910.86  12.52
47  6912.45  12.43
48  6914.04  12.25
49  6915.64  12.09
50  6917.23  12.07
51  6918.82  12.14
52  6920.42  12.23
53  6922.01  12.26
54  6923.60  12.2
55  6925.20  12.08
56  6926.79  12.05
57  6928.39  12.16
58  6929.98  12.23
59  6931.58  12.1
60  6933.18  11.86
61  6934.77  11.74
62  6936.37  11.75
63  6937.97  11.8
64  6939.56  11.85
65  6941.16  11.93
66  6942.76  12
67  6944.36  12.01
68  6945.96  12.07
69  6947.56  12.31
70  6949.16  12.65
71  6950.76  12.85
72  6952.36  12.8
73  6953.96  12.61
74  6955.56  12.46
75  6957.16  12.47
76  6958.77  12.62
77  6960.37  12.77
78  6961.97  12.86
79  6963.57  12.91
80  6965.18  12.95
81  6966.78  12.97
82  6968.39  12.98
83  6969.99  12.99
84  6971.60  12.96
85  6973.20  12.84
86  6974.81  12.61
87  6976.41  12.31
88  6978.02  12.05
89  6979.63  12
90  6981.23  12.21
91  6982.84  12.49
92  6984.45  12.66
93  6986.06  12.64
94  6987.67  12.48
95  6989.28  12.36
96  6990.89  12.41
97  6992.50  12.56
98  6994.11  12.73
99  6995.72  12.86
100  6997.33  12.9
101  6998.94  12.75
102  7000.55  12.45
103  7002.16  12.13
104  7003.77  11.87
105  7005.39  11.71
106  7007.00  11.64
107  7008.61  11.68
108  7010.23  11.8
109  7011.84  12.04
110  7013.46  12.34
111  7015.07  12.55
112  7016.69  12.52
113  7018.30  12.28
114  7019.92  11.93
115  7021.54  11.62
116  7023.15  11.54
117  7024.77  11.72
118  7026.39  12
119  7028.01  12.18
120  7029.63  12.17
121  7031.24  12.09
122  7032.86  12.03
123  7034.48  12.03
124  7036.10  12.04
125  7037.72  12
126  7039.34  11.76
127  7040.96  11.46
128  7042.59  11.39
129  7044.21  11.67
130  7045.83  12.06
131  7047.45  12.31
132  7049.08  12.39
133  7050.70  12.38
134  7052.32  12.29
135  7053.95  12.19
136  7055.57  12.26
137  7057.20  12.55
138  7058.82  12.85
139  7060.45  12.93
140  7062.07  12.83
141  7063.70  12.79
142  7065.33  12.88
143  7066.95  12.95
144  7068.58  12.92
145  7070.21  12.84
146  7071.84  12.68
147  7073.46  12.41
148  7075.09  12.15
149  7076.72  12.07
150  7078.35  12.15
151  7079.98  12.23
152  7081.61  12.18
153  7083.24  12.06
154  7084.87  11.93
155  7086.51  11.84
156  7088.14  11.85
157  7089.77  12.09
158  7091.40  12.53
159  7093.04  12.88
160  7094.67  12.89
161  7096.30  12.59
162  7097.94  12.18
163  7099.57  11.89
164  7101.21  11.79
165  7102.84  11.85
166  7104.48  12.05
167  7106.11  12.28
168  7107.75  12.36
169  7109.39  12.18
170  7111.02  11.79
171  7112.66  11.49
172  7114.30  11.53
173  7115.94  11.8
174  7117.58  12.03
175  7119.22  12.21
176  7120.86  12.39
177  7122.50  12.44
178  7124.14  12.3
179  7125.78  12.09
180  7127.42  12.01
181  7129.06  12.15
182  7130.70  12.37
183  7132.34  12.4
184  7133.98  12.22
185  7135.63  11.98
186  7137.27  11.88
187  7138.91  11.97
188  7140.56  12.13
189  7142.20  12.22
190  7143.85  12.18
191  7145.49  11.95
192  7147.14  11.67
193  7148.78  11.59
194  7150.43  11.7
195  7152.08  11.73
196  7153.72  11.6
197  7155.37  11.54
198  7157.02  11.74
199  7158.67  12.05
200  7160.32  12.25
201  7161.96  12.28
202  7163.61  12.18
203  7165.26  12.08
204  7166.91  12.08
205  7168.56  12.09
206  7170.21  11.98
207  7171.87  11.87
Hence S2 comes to 0.6 Angstrom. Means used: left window 12.1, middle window 12.2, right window 12.6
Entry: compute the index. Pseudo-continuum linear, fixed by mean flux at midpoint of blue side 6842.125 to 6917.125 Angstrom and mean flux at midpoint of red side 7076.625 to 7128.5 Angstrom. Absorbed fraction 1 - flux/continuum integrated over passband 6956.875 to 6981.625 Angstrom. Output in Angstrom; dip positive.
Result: -1.1 Angstrom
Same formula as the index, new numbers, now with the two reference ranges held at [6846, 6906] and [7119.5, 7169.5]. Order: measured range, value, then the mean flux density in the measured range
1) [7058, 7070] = -0.8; 12.9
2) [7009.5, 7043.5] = 0.2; 12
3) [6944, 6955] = -0.4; 12.5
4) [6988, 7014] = -0.5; 12.3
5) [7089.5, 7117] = -0.2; 12.1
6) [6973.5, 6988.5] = -0.4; 12.4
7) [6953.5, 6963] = -0.5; 12.6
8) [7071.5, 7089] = -0.1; 12.1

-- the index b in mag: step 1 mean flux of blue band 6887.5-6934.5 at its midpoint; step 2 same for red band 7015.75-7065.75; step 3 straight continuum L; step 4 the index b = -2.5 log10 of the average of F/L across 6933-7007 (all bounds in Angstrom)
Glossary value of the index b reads -0.02 mag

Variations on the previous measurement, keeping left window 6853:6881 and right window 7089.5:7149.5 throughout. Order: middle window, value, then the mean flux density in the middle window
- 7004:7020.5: 0.001 mag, 12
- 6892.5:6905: -0.018 mag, 12.2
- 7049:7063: -0.040 mag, 12.5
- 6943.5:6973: -0.058 mag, 12.7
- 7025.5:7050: 0.009 mag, 12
